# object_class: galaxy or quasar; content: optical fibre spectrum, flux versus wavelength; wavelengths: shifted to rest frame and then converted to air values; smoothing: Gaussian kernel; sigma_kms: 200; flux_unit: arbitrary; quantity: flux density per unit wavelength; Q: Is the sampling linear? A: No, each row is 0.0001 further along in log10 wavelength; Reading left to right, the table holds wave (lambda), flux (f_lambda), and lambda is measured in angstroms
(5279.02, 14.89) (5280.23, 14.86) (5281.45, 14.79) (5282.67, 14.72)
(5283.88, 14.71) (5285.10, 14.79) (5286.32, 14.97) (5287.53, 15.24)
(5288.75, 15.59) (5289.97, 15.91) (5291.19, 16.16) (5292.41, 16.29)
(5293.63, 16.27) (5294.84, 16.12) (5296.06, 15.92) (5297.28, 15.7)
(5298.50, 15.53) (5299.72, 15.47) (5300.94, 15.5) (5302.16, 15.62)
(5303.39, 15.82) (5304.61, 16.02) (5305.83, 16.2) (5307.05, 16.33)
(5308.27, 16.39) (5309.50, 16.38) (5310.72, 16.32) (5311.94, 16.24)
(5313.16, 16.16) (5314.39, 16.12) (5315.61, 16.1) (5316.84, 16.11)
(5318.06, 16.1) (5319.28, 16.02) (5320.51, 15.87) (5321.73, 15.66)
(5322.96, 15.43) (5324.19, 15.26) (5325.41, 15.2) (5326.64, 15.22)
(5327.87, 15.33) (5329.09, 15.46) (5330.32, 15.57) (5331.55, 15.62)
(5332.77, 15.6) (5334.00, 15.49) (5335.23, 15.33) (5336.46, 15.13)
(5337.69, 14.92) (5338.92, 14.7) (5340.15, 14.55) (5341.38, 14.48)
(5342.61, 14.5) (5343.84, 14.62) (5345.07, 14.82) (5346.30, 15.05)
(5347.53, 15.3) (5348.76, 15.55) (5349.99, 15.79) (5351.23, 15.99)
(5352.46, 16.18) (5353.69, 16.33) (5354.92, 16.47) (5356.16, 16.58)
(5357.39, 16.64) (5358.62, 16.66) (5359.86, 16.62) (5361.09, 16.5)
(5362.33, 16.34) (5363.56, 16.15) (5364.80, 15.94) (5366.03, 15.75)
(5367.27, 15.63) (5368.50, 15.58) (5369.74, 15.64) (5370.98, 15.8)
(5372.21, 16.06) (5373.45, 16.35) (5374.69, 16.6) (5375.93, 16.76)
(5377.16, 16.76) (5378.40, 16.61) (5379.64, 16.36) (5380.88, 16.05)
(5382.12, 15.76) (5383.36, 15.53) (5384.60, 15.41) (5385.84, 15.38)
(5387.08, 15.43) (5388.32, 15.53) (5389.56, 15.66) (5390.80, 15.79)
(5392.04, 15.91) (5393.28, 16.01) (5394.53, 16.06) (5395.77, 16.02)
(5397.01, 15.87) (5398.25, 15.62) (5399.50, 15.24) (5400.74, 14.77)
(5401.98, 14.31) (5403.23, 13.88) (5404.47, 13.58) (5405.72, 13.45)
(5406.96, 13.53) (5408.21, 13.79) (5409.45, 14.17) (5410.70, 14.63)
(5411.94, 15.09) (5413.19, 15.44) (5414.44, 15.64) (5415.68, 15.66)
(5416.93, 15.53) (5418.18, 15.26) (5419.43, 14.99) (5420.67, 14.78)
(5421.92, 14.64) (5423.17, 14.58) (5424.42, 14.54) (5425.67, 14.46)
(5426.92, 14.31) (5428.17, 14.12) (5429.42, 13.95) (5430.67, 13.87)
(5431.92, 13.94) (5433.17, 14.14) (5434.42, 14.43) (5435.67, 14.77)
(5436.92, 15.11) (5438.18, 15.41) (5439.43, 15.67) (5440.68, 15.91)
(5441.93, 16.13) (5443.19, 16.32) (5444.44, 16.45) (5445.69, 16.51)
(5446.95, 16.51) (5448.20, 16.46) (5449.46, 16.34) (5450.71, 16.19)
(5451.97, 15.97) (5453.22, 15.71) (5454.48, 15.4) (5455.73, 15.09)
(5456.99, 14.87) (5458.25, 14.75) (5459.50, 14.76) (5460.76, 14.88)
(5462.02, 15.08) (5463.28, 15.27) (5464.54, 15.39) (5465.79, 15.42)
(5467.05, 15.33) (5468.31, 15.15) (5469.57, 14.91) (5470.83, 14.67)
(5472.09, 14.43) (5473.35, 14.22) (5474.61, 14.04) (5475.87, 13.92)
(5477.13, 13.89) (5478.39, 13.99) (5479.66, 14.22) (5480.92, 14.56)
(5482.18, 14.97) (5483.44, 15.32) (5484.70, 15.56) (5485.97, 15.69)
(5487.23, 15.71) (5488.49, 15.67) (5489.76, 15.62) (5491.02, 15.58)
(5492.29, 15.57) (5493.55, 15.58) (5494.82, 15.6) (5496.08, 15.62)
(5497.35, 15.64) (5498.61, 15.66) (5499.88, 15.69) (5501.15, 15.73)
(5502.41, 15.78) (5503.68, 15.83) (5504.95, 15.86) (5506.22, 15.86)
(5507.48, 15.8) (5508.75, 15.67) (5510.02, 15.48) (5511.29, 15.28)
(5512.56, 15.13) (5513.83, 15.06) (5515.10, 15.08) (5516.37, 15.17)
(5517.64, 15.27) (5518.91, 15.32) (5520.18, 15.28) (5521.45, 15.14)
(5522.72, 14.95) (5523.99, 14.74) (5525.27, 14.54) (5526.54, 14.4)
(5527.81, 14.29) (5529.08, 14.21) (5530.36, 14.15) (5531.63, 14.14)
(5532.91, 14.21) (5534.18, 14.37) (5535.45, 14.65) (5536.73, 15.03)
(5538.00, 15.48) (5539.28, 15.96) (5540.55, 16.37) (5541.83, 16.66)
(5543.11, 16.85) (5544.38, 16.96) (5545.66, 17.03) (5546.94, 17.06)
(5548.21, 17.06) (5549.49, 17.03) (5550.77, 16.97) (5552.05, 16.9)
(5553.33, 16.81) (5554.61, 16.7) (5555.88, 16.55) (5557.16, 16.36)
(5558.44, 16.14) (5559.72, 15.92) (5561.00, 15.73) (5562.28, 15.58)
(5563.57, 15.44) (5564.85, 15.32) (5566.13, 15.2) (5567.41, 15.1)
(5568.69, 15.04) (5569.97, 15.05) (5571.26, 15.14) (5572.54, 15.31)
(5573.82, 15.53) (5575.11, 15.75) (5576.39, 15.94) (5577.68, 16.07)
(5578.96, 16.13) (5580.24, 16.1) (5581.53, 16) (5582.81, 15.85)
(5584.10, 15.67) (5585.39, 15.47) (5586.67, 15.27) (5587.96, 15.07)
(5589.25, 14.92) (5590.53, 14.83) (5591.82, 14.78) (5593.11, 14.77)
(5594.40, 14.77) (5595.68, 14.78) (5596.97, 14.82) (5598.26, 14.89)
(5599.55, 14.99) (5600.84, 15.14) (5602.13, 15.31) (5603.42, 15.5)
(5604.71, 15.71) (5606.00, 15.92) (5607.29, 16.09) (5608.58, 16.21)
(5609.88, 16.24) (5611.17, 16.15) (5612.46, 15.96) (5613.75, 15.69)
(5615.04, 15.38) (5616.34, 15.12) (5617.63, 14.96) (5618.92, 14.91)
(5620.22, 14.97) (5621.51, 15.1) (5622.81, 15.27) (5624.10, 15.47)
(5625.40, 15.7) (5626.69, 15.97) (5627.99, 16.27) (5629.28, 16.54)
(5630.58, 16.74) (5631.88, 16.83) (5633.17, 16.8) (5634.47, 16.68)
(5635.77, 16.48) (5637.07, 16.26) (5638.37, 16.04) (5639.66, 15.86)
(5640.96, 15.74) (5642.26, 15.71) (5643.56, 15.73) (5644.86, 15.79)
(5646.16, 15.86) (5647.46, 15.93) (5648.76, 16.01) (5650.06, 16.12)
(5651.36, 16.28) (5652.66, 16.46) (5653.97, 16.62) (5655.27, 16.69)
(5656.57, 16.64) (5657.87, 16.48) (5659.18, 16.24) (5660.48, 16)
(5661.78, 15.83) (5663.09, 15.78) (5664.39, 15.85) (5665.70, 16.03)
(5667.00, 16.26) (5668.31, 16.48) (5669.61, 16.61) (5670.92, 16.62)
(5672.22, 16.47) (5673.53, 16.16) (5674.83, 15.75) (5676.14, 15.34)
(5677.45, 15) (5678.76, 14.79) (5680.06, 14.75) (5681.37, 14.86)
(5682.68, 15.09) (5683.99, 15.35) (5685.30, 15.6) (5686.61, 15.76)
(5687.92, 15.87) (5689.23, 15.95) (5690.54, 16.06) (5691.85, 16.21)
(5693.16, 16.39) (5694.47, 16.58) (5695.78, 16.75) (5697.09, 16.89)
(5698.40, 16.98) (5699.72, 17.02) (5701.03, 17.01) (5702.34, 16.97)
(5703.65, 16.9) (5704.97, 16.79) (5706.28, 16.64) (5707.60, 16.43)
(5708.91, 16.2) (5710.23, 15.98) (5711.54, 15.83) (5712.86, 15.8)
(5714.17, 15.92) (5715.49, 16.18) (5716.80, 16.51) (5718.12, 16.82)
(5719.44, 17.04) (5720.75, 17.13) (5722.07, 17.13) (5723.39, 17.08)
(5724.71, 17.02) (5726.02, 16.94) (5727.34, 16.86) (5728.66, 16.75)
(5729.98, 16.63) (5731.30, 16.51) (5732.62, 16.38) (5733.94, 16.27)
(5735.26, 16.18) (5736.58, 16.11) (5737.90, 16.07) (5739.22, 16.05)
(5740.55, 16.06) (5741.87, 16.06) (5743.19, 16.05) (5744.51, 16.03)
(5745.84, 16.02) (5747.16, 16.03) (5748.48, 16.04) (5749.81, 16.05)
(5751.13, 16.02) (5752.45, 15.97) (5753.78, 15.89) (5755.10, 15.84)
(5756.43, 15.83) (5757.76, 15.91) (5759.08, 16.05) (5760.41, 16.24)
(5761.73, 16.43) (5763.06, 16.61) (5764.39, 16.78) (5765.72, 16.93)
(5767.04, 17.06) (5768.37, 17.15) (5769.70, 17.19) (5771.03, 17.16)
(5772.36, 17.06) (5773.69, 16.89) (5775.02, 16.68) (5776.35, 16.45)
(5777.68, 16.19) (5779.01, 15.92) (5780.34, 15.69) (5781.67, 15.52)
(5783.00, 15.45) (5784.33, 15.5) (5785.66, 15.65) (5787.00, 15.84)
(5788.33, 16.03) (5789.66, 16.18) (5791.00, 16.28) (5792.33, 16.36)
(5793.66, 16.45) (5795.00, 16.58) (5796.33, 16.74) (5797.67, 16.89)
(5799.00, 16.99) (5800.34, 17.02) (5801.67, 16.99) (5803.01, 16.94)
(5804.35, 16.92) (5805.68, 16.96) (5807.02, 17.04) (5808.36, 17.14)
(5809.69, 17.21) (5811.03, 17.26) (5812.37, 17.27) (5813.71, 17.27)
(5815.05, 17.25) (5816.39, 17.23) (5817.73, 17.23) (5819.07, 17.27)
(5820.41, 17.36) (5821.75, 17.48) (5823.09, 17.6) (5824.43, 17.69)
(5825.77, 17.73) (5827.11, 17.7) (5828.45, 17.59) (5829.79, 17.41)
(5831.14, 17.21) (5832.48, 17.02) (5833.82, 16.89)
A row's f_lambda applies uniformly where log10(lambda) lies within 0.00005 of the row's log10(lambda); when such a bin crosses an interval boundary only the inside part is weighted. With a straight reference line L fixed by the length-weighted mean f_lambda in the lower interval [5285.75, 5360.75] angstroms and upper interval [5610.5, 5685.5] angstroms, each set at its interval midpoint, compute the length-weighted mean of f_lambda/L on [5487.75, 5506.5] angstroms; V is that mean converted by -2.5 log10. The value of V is 0.01 mag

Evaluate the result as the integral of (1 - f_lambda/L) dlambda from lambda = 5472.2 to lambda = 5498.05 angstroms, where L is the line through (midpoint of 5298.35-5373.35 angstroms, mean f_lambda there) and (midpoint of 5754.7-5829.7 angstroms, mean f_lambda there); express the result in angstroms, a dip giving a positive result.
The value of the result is 1.7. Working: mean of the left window 15.7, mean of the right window 16.7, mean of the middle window 15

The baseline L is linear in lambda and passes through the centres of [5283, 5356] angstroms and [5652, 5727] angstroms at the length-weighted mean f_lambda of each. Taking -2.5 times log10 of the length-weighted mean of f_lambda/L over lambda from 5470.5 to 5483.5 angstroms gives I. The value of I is 0.112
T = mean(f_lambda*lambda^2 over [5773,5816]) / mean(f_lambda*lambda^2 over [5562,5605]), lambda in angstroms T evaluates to 1.2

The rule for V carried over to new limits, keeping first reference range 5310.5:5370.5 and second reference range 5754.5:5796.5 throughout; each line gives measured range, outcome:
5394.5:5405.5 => 0.06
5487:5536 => 0.05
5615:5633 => 0.03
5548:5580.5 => 0.01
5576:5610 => 0.04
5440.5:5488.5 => 0.04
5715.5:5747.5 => -0.02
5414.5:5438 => 0.08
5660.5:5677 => 0.01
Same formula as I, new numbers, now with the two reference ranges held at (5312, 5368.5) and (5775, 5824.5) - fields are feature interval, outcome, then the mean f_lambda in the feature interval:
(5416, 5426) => 0.069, 14.9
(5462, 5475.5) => 0.076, 14.9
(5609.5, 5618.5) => 0.044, 15.6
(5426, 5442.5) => 0.080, 14.7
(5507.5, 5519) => 0.053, 15.3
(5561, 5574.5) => 0.061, 15.3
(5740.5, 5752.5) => 0.035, 16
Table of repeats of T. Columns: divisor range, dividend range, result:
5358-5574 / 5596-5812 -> 1.15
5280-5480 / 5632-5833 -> 1.21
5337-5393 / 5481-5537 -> 1.02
